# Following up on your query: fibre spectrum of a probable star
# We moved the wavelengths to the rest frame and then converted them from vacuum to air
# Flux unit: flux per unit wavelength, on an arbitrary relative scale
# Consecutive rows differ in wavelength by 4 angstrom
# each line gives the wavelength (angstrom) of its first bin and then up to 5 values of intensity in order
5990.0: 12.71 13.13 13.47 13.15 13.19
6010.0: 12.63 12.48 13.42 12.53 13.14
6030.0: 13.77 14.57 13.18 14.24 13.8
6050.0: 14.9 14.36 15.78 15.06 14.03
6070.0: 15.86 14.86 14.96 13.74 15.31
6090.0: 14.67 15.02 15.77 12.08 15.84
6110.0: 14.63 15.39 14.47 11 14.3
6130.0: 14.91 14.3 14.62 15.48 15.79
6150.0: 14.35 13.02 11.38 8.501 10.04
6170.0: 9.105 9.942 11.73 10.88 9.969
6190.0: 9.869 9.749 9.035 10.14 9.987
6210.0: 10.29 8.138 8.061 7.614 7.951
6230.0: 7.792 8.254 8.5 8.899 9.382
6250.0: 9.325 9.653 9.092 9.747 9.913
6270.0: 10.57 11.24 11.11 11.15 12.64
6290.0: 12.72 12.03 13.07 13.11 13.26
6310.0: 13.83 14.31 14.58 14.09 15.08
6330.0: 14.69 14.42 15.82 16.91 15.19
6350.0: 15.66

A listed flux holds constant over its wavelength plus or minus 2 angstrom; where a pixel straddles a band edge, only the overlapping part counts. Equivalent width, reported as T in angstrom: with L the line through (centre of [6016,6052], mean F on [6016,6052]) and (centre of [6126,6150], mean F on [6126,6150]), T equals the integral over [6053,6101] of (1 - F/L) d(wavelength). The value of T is -2.34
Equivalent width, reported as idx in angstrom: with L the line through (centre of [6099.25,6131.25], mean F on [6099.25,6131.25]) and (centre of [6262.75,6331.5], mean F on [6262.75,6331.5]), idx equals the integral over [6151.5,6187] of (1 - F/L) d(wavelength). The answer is 8.07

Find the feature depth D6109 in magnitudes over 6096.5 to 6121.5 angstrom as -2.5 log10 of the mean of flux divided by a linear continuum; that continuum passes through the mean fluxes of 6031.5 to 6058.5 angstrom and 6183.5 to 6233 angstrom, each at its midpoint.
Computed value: -0.18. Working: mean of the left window 14.3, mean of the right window 9.05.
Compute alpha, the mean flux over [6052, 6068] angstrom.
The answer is 14.8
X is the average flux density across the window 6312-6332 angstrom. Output 14.6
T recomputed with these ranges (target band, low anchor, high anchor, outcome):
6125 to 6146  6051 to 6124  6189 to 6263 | -3.6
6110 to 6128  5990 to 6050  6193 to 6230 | -4.6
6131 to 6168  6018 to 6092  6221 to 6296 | -2.4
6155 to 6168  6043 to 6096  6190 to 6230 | 0.9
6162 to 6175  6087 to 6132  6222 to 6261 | 2.6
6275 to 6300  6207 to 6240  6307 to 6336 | 0.4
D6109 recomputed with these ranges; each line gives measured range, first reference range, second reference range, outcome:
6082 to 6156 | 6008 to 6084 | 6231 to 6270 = -0.17 mag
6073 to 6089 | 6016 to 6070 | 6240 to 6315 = -0.08 mag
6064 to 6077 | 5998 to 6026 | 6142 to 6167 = -0.17 mag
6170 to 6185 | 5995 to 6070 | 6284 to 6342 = 0.30 mag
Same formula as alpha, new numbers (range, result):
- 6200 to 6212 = 10.1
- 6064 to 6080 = 14.9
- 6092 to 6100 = 15.4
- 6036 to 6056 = 14.1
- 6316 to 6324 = 14.3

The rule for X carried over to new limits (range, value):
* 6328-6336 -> 14.6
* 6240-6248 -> 9.14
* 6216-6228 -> 7.88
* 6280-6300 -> 12.3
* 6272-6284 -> 11.2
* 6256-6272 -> 9.83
